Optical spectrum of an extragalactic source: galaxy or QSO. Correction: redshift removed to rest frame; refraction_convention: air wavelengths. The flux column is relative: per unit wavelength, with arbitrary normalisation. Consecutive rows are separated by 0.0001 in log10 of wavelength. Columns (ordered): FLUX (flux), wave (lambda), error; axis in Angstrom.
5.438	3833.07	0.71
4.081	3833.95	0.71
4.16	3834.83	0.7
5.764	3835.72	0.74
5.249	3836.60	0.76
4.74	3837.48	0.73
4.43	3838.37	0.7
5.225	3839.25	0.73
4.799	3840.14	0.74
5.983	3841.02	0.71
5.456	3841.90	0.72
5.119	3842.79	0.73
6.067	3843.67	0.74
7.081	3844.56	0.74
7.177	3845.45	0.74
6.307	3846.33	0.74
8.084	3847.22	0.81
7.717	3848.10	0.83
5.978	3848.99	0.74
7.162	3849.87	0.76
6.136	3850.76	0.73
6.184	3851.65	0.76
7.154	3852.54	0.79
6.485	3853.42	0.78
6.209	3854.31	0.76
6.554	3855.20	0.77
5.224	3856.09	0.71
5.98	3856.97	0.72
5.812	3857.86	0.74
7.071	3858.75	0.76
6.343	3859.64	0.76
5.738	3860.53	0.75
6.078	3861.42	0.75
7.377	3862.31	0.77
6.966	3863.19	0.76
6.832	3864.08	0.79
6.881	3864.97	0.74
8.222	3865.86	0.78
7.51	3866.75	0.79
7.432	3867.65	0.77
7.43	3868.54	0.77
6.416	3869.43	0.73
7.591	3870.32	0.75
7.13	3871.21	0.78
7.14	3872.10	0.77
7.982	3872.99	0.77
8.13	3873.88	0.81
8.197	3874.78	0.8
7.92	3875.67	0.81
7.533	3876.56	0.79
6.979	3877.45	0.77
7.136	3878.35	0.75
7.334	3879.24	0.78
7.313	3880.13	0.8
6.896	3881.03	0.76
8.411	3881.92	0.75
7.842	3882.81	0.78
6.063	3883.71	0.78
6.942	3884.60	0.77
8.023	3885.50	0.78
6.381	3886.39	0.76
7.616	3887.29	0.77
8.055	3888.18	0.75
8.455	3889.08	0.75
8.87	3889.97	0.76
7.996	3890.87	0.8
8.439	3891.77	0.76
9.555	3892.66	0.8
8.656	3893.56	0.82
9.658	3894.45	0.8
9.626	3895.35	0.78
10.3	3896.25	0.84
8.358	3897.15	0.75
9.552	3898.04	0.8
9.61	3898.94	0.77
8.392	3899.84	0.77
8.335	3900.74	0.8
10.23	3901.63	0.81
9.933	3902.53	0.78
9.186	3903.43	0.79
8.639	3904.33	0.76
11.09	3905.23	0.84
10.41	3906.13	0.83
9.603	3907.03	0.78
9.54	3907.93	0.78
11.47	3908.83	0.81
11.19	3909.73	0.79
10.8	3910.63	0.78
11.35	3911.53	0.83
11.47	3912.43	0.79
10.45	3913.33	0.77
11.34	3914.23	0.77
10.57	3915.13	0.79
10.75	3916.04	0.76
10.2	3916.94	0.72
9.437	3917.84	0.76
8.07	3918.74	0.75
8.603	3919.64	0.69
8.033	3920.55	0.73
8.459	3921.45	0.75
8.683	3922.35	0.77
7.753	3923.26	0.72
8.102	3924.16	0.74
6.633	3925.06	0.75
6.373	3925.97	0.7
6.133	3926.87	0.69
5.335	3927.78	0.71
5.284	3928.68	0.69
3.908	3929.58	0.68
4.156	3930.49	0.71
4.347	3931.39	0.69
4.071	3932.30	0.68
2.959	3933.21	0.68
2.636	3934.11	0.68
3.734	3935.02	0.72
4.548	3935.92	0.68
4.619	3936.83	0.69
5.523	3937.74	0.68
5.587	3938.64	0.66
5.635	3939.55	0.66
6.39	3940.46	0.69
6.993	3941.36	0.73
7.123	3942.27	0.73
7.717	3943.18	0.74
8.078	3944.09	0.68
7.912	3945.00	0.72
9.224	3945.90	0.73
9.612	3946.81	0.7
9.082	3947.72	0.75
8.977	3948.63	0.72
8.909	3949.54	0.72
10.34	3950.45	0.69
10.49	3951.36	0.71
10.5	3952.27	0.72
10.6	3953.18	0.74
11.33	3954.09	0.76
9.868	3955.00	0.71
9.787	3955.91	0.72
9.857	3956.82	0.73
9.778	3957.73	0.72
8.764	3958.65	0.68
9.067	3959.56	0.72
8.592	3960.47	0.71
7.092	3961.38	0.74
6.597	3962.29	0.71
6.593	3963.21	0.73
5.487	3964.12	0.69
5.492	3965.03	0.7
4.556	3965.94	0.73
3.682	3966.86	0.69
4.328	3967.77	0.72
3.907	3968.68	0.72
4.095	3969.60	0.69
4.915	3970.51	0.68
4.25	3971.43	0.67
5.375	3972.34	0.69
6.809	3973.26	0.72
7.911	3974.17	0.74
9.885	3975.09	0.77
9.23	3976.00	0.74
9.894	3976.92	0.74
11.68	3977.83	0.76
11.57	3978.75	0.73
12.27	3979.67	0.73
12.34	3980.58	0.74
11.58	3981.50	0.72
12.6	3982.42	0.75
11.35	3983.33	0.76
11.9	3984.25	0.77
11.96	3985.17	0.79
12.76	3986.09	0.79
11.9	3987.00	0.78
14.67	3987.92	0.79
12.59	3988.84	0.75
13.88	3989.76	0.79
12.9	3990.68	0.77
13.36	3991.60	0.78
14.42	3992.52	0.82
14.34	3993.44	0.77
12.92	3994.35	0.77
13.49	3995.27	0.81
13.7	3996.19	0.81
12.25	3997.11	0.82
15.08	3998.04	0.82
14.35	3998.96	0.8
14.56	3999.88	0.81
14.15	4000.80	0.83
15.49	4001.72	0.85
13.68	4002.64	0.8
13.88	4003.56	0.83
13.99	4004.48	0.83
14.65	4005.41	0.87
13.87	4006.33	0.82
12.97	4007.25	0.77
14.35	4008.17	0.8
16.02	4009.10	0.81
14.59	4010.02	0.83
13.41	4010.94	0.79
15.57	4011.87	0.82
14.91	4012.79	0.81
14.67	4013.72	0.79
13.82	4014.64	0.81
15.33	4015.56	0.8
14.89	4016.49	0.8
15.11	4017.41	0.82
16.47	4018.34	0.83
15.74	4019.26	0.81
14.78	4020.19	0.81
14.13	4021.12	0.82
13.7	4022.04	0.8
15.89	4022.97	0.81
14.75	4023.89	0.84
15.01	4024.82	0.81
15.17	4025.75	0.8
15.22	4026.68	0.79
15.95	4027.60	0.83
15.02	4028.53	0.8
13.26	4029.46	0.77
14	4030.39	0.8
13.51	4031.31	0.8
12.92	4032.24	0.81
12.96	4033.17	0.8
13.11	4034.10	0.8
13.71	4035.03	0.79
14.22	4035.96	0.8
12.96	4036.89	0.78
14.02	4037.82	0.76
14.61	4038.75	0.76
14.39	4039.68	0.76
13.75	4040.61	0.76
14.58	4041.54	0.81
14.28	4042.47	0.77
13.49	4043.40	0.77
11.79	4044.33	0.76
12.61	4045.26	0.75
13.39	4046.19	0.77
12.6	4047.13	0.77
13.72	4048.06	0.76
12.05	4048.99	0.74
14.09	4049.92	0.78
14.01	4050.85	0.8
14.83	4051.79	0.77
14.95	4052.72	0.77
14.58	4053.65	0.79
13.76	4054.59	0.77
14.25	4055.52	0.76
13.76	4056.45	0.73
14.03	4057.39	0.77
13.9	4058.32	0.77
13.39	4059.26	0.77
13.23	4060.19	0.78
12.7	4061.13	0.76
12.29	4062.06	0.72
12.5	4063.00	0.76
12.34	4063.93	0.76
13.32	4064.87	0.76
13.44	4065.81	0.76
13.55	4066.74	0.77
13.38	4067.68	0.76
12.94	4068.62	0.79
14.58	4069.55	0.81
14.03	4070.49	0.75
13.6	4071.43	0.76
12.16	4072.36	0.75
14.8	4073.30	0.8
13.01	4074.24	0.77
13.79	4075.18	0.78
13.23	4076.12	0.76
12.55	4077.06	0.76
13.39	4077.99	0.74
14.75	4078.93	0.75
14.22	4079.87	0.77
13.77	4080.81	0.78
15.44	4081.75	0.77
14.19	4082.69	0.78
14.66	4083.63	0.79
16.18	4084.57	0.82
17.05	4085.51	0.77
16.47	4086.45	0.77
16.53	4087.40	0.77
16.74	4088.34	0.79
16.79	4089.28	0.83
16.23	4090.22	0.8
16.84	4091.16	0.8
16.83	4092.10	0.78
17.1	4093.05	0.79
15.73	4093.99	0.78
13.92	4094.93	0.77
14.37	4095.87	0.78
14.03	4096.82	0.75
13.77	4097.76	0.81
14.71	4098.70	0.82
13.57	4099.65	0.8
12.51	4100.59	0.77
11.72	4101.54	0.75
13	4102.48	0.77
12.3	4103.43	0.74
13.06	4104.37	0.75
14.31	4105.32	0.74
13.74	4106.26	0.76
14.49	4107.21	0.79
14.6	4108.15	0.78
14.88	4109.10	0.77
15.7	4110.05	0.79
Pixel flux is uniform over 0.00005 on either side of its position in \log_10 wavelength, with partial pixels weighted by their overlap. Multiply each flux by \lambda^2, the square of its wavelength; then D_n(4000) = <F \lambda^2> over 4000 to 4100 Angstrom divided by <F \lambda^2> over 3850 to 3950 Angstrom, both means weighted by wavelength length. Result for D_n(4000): 2.0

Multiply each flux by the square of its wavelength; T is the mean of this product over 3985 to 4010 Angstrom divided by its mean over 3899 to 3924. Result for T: 1.48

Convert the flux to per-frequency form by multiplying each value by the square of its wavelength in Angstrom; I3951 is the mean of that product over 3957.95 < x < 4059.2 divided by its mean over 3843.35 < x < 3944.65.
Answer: 1.7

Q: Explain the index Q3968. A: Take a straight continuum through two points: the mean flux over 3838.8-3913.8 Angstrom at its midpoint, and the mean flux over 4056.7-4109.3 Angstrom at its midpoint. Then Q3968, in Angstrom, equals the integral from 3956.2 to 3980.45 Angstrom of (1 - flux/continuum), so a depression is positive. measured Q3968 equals 7.3 Angstrom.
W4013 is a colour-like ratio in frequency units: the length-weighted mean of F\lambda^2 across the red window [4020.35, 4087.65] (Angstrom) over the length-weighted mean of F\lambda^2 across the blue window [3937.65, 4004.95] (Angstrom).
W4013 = 1.46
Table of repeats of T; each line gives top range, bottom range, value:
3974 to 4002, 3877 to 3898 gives 1.65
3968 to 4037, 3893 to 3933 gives 1.56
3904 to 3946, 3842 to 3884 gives 1.14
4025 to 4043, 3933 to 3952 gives 2.09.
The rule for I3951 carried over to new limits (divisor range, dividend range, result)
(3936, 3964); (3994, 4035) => 1.80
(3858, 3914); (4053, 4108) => 1.87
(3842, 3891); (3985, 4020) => 2.15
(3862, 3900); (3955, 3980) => 0.99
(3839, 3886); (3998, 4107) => 2.28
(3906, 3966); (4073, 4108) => 1.98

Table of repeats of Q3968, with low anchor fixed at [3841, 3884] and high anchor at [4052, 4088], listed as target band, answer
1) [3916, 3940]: 7.6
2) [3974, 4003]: -3.8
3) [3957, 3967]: 3.1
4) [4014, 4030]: -3.4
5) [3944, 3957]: 0.3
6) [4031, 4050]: -0.7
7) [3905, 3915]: -2.6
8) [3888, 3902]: -1.7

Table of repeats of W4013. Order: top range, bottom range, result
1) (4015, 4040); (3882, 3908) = 1.76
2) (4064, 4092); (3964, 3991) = 1.65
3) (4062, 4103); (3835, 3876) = 2.45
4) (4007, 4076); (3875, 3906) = 1.79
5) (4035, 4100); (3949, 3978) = 1.92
